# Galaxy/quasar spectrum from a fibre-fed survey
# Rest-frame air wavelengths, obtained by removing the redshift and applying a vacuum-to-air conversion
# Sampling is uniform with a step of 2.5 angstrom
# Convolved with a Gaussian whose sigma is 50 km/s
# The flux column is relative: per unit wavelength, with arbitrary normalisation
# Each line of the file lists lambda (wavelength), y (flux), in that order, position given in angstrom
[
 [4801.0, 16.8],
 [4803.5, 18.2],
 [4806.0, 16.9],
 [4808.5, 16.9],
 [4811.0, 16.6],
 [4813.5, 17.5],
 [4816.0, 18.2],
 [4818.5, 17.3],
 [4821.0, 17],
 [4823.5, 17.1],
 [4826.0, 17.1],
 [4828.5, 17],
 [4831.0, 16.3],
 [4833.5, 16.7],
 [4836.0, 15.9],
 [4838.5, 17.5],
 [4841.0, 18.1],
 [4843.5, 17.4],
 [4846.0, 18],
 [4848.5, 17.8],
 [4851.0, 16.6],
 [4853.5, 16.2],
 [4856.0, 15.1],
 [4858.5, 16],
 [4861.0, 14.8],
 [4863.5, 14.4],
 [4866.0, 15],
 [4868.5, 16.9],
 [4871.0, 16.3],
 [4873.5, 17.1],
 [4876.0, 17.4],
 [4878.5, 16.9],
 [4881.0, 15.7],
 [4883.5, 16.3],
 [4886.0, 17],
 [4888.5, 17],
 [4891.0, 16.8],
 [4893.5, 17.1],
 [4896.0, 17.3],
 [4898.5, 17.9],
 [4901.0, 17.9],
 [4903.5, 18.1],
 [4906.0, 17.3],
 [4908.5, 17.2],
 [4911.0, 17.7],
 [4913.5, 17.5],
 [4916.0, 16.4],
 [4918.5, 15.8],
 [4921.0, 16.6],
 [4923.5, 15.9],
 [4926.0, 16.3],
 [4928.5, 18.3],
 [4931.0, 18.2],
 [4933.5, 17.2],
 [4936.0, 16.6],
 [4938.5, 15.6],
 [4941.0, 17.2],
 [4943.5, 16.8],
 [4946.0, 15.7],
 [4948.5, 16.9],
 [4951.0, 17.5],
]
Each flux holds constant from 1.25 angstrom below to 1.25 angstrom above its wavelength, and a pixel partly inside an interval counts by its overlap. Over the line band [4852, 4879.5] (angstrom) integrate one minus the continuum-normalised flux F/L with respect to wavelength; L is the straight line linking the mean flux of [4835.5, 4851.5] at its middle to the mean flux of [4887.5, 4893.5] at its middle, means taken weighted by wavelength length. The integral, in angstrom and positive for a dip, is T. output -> 1.9 angstrom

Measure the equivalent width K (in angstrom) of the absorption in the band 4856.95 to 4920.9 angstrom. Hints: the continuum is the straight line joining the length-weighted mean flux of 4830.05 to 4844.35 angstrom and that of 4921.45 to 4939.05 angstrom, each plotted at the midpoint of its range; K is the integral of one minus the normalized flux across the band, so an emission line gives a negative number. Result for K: 0.9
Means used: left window 17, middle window 16.7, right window 16.9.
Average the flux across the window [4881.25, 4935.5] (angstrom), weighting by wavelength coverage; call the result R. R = 17.1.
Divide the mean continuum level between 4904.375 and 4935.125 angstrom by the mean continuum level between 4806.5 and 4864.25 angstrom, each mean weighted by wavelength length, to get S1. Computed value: 1.02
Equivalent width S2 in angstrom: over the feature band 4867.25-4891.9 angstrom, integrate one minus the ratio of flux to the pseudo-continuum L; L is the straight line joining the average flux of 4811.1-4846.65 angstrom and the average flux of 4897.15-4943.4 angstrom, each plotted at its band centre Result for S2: 0.6 angstrom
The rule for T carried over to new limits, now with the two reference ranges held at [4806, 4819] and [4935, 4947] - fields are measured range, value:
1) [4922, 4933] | -0.5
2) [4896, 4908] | -0.8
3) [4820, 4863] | 0.9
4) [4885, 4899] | -0.4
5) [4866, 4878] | 0.1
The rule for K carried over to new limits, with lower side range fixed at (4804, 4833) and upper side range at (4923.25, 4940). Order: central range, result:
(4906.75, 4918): -0.10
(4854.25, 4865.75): 1.30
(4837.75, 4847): -0.37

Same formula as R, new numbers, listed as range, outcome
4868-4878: 16.9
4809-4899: 16.8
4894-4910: 17.6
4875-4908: 17.1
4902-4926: 16.9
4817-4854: 17.1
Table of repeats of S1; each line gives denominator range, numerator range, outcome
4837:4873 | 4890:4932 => 1.05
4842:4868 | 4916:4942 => 1.04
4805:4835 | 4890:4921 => 1.01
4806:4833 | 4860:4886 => 0.94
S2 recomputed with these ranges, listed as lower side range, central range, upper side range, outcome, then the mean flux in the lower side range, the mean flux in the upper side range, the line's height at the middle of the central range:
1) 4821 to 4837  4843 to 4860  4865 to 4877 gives -0.04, 16.7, 16.6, 16.6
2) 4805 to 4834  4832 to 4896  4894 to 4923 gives 2.09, 17.1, 17.2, 17.1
